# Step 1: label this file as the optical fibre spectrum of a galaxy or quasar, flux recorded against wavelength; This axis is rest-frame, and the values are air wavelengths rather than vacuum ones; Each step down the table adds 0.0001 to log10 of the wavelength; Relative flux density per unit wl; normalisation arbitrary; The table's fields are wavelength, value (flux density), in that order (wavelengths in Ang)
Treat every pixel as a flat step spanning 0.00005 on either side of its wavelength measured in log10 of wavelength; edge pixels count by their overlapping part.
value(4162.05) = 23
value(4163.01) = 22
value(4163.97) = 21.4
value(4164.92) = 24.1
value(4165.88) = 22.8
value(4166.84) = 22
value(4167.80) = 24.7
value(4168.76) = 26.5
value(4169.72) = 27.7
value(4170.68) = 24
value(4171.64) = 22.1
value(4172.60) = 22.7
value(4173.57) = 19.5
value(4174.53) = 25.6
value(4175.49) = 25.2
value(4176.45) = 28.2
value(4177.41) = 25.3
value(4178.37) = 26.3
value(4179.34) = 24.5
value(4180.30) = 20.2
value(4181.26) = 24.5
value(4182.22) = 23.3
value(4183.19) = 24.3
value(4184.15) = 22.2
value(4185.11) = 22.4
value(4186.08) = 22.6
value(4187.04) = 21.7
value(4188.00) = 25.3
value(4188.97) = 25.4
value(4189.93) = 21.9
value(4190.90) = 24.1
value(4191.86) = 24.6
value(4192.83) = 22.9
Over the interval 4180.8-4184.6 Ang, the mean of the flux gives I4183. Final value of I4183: 23.6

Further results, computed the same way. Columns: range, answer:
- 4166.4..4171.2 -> 25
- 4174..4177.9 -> 26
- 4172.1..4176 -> 23.3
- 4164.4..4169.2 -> 24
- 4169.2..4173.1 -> 24.1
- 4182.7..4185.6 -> 22.9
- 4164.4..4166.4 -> 23.5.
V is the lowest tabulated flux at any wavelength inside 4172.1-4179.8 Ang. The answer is 19.5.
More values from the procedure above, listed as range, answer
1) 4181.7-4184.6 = 22.2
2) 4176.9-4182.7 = 20.2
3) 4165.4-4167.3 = 22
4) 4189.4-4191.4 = 21.9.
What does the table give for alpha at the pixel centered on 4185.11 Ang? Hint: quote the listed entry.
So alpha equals 22.4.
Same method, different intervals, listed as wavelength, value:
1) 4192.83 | 22.9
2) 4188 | 25.3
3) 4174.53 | 25.6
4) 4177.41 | 25.3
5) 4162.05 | 23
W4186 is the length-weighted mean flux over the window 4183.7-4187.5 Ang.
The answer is 22.2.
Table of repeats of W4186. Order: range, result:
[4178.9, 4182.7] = 23.2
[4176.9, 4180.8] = 24.1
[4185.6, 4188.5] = 23.2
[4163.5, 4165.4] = 22.9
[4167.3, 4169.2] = 25.5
